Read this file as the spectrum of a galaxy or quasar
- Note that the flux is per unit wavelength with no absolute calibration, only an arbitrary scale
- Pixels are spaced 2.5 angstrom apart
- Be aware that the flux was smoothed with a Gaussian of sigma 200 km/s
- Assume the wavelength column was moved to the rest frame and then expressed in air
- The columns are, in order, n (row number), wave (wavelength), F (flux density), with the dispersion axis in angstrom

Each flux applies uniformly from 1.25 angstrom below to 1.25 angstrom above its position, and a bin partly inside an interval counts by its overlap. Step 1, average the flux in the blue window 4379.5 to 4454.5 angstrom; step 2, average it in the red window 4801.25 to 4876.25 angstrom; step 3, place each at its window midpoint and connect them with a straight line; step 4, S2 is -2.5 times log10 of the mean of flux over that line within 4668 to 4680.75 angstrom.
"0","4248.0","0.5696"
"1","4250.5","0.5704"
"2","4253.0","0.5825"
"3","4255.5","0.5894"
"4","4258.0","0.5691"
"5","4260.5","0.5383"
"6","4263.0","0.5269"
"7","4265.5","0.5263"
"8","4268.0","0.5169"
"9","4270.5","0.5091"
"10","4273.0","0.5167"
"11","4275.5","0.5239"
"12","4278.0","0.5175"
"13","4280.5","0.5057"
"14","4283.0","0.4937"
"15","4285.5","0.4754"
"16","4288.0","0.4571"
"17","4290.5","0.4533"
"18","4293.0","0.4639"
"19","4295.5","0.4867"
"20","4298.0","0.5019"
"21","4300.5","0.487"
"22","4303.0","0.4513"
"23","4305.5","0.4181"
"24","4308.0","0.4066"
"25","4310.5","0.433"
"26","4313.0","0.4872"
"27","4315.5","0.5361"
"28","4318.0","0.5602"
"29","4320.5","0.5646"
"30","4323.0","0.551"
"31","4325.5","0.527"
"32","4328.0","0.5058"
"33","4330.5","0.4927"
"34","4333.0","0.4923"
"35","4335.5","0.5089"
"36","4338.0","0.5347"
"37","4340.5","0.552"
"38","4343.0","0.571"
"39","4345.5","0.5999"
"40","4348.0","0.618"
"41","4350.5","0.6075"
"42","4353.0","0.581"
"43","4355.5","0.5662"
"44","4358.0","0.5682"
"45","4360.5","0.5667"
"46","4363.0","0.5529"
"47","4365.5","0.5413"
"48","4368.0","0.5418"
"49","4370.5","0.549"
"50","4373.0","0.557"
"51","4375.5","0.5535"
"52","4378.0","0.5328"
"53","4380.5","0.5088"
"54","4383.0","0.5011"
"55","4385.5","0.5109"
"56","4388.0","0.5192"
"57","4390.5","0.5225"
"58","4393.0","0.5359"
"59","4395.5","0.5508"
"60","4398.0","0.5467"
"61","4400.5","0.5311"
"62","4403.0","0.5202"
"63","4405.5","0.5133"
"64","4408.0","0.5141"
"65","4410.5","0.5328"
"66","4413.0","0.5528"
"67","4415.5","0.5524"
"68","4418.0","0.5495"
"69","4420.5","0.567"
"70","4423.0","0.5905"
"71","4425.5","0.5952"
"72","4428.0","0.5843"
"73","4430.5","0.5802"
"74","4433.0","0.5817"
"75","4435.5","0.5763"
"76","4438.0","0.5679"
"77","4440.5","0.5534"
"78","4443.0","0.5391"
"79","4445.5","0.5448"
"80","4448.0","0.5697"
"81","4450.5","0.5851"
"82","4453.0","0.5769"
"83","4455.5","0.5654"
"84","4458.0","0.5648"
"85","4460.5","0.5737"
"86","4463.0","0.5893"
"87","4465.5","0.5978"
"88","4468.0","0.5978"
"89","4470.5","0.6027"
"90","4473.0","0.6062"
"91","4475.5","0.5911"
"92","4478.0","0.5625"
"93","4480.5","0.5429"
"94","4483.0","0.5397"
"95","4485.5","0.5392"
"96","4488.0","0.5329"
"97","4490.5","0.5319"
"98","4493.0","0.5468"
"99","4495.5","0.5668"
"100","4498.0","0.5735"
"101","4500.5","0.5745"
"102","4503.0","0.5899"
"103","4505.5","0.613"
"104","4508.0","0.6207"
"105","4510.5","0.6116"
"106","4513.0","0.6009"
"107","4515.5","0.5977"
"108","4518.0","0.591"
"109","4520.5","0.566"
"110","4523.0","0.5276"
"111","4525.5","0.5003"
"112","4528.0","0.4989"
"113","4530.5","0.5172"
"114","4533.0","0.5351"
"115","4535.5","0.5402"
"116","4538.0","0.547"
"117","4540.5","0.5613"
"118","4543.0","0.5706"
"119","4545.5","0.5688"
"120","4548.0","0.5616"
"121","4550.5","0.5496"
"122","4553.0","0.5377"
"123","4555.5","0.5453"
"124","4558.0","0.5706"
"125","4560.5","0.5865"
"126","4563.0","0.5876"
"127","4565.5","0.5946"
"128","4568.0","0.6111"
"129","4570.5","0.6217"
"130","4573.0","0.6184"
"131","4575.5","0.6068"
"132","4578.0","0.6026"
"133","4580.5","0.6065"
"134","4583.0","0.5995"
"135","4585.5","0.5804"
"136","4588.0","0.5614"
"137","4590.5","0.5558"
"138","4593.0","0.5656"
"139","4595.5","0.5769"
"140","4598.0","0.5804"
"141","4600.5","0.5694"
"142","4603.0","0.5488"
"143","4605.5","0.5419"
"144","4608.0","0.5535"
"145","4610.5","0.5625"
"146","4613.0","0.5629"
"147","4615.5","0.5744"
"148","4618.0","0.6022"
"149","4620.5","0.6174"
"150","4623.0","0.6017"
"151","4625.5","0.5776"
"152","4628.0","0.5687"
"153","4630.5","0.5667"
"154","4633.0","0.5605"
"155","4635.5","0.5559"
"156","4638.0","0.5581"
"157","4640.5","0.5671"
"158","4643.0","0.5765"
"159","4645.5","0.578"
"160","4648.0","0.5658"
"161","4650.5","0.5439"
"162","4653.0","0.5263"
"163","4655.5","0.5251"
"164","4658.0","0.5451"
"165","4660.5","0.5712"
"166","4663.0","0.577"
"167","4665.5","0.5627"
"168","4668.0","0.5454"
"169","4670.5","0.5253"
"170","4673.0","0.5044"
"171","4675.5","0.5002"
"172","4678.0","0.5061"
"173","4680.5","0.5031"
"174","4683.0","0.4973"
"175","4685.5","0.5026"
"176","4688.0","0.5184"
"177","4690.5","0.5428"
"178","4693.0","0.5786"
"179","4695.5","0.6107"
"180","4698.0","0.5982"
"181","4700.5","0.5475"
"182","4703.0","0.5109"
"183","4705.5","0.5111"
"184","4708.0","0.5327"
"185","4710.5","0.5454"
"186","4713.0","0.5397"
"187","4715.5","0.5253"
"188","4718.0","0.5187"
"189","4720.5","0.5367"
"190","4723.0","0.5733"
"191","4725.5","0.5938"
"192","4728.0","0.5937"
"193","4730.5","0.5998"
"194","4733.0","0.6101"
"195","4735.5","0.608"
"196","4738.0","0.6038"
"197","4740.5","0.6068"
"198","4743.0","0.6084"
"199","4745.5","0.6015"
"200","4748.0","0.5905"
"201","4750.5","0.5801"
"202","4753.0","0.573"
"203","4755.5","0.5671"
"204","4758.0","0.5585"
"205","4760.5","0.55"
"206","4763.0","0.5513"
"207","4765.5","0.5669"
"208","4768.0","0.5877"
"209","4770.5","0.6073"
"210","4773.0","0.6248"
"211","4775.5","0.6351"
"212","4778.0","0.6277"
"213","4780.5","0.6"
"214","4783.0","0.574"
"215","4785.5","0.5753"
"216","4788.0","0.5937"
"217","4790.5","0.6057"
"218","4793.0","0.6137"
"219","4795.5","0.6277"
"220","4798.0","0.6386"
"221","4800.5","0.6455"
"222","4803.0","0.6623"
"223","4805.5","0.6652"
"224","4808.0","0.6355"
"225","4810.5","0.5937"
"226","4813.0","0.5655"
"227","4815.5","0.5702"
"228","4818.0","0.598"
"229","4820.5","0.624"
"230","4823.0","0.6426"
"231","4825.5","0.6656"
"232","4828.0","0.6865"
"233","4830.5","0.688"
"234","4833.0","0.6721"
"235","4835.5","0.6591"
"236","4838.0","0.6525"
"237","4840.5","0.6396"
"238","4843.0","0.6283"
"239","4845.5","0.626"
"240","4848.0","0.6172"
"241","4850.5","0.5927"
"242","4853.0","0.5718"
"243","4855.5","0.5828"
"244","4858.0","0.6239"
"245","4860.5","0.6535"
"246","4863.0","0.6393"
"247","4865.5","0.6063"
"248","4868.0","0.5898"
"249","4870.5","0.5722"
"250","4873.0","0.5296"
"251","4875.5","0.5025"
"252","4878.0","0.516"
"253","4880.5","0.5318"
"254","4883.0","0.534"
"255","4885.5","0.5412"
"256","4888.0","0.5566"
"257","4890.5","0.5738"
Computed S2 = 0.16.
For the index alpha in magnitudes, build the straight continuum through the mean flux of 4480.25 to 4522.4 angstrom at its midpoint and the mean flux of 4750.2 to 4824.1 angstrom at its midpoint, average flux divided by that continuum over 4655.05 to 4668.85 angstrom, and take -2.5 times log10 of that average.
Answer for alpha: 0.06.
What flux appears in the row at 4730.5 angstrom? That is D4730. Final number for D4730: 0.5998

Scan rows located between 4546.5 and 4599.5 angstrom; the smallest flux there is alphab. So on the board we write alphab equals 0.5377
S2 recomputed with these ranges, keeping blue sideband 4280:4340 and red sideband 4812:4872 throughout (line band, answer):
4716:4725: 0.091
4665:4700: 0.095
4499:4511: -0.115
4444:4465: -0.087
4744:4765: 0.056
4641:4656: 0.040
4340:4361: -0.162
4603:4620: -0.001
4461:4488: -0.083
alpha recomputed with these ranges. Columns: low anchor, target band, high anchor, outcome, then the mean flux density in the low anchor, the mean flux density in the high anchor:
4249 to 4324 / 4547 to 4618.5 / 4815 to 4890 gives -0.037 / 0.507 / 0.604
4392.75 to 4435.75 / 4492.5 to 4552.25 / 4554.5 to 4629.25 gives 0.014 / 0.554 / 0.582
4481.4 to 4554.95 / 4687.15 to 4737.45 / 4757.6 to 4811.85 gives 0.063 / 0.559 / 0.607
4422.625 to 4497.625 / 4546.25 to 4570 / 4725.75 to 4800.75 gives 0.010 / 0.57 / 0.597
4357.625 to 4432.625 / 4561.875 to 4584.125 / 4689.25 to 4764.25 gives -0.089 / 0.545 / 0.569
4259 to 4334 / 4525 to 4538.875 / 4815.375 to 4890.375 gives 0.039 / 0.498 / 0.604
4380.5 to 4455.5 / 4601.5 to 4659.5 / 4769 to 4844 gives 0.052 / 0.55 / 0.627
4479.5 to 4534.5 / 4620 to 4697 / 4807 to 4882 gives 0.060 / 0.56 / 0.609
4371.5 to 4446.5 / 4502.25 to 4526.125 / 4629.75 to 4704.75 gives -0.073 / 0.546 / 0.545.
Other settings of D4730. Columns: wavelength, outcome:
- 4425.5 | 0.5952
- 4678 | 0.5061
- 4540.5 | 0.5613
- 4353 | 0.581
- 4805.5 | 0.6652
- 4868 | 0.5898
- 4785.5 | 0.5753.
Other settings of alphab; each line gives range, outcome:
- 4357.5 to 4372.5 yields 0.5413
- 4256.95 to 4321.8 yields 0.4066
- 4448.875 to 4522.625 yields 0.5319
